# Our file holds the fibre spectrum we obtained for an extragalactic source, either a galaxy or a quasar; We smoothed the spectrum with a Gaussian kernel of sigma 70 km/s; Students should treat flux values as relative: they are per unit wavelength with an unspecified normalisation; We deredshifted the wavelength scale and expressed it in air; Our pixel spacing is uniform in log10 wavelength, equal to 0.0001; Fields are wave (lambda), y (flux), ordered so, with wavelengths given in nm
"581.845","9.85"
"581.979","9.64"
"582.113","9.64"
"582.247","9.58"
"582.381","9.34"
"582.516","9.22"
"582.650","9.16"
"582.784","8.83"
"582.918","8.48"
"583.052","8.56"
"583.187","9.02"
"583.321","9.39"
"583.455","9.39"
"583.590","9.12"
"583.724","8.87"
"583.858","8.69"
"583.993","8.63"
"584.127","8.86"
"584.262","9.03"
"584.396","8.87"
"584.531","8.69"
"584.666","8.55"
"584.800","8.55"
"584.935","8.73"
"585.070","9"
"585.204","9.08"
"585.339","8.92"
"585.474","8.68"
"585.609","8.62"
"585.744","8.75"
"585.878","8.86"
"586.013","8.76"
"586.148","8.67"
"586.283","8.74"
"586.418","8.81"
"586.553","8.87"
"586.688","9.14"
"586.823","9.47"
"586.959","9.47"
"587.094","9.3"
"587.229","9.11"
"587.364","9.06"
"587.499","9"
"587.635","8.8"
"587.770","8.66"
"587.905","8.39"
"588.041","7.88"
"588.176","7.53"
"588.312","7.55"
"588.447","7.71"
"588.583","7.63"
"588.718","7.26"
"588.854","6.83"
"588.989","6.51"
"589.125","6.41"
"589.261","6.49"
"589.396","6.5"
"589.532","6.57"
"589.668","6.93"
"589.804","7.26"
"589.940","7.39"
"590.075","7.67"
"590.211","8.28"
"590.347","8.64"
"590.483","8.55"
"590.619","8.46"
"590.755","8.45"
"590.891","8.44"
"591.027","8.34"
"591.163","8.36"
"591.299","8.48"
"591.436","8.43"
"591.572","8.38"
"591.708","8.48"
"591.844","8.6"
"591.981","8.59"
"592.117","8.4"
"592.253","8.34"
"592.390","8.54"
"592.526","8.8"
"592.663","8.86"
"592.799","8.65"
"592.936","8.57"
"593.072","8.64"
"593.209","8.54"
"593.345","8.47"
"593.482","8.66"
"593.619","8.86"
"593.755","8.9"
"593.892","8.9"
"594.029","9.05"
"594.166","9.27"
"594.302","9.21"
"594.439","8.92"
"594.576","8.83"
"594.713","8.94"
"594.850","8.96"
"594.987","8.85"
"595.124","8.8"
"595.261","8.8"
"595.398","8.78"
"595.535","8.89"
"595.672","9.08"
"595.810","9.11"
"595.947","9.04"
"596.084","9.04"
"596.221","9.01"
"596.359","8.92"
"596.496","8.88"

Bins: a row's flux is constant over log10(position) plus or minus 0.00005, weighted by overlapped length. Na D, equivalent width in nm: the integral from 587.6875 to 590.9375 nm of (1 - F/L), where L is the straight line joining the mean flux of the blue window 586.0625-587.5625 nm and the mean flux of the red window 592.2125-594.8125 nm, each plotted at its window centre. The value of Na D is 0.50 nm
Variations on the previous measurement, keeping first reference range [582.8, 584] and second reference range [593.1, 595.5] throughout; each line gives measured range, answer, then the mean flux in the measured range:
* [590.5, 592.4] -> 0.09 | 8.45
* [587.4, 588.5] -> 0.08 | 8.22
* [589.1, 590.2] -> 0.23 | 6.99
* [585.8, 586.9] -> 0.00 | 8.92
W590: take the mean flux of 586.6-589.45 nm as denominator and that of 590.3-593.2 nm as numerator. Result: 1.1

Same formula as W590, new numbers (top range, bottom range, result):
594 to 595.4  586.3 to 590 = 1.13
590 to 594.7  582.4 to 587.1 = 0.97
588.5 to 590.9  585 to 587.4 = 0.83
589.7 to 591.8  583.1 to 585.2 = 0.92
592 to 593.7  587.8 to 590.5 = 1.17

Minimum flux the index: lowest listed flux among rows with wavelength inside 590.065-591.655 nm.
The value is 7.67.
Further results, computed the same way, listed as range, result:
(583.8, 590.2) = 6.41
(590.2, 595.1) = 8.28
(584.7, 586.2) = 8.55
